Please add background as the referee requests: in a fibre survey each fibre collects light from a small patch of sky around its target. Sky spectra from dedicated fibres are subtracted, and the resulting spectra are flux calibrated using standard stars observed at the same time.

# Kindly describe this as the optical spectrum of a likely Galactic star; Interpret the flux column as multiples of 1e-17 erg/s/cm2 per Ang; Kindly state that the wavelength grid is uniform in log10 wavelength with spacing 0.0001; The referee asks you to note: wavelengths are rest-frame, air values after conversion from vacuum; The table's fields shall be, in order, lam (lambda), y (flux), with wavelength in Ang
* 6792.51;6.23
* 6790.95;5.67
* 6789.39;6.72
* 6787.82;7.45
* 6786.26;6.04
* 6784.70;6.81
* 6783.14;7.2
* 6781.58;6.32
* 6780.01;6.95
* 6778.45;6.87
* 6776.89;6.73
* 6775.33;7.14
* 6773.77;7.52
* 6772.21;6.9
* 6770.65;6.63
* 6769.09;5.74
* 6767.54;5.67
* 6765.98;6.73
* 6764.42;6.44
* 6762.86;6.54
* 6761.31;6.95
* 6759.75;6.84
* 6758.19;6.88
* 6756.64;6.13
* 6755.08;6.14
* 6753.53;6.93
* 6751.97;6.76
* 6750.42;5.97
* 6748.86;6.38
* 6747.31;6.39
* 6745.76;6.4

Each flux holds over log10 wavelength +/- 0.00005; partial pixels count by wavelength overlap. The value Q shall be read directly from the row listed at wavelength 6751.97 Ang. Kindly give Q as 6.76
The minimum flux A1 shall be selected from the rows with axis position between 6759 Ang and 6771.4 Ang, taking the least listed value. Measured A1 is 5.67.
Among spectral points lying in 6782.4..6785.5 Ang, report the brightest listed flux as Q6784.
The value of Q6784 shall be 7.2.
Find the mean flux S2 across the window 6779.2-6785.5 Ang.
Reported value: 6.82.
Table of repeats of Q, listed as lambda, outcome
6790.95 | 5.67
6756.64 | 6.13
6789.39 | 6.72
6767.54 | 5.67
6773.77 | 7.52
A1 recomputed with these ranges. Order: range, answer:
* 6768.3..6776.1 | 5.74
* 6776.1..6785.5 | 6.32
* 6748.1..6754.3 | 5.97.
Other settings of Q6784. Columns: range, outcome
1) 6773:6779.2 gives 7.52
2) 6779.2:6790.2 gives 7.45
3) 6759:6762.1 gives 6.95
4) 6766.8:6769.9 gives 5.74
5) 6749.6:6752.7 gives 6.76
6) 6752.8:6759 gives 6.93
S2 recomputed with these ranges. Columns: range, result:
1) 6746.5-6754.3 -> 6.49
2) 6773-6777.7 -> 7.13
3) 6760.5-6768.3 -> 6.47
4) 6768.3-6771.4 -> 6.19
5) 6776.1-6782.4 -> 6.72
